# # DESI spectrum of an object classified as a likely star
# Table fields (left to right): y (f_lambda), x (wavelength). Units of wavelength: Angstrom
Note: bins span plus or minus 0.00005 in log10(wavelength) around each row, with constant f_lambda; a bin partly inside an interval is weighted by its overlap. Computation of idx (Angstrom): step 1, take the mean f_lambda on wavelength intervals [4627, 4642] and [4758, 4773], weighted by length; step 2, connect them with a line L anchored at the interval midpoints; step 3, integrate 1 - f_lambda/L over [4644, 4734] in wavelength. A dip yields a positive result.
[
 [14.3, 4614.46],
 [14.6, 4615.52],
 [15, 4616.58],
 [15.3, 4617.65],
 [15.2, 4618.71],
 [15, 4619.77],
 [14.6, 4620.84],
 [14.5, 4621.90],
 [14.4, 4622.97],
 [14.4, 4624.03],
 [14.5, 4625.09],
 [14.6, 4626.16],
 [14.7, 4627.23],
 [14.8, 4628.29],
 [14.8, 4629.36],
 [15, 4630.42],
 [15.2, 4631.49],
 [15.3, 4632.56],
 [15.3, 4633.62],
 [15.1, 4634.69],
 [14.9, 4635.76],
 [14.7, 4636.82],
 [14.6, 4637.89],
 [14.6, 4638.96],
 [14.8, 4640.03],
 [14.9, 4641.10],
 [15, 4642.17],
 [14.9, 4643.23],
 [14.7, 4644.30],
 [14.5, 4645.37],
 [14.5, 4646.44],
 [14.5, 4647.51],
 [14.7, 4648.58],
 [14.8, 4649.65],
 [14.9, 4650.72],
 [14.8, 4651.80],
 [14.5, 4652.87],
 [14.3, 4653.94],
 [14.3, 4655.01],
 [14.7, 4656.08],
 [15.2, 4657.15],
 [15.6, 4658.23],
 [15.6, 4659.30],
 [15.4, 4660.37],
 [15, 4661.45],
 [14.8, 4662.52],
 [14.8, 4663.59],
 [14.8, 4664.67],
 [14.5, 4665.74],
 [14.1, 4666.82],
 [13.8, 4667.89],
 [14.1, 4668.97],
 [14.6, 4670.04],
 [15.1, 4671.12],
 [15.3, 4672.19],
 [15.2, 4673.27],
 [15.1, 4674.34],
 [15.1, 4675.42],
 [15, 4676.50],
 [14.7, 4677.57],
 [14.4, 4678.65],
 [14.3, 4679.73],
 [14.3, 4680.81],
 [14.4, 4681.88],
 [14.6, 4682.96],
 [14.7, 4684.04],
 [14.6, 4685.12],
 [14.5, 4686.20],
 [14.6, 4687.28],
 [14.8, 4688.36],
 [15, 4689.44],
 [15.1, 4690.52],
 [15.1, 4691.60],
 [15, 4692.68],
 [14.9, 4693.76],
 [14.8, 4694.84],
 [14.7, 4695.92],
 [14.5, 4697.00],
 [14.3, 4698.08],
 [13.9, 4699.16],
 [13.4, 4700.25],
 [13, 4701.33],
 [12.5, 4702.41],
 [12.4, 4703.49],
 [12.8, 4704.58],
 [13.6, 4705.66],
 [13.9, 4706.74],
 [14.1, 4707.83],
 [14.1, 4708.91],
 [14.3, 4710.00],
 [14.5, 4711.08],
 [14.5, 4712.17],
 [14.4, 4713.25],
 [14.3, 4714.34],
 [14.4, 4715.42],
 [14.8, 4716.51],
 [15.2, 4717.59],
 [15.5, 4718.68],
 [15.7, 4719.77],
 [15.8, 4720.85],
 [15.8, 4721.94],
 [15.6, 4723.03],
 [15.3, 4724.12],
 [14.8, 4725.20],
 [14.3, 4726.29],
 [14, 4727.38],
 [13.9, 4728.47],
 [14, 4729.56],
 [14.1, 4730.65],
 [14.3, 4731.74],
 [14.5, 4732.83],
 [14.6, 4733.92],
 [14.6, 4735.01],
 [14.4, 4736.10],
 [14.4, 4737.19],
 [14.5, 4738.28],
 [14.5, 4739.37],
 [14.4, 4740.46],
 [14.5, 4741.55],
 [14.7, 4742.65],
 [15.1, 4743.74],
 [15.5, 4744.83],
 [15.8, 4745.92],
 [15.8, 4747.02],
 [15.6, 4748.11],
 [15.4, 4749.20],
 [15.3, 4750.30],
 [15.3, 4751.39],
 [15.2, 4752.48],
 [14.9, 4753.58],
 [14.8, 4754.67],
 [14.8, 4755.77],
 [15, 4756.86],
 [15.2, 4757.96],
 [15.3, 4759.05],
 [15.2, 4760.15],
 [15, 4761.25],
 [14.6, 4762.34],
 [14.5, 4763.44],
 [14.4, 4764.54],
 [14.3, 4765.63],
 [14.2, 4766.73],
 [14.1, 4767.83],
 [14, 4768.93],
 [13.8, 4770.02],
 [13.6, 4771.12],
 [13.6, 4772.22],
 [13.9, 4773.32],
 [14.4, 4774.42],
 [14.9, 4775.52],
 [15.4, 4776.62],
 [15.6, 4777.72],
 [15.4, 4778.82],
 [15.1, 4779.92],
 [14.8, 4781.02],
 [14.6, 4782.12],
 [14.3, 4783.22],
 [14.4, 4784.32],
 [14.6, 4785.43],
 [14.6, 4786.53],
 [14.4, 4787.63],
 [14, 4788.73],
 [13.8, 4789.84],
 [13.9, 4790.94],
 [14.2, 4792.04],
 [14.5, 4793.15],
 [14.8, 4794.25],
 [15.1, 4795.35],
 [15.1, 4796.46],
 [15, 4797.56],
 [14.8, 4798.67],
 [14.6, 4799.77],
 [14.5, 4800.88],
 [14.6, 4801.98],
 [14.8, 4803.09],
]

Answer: 0.7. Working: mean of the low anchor 14.9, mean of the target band 14.6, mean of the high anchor 14.4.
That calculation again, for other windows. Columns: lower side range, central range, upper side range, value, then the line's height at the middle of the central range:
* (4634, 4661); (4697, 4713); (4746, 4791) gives 1.15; 14.8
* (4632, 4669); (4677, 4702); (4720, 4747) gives 0.46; 14.8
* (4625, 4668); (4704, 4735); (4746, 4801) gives 0.43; 14.7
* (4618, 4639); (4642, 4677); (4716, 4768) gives 0.10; 14.8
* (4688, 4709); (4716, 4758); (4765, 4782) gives -1.84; 14.3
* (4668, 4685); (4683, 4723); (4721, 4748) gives 0.75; 14.7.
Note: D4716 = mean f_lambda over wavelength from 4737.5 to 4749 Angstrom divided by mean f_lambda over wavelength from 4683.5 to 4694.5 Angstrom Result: 1.0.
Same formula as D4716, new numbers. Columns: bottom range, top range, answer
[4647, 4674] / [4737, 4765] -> 1.01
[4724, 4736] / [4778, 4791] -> 1.01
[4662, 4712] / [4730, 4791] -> 1.02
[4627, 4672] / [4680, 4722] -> 0.97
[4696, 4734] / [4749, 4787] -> 1.03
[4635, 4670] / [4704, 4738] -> 0.99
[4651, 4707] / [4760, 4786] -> 1.00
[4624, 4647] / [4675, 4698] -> 0.99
